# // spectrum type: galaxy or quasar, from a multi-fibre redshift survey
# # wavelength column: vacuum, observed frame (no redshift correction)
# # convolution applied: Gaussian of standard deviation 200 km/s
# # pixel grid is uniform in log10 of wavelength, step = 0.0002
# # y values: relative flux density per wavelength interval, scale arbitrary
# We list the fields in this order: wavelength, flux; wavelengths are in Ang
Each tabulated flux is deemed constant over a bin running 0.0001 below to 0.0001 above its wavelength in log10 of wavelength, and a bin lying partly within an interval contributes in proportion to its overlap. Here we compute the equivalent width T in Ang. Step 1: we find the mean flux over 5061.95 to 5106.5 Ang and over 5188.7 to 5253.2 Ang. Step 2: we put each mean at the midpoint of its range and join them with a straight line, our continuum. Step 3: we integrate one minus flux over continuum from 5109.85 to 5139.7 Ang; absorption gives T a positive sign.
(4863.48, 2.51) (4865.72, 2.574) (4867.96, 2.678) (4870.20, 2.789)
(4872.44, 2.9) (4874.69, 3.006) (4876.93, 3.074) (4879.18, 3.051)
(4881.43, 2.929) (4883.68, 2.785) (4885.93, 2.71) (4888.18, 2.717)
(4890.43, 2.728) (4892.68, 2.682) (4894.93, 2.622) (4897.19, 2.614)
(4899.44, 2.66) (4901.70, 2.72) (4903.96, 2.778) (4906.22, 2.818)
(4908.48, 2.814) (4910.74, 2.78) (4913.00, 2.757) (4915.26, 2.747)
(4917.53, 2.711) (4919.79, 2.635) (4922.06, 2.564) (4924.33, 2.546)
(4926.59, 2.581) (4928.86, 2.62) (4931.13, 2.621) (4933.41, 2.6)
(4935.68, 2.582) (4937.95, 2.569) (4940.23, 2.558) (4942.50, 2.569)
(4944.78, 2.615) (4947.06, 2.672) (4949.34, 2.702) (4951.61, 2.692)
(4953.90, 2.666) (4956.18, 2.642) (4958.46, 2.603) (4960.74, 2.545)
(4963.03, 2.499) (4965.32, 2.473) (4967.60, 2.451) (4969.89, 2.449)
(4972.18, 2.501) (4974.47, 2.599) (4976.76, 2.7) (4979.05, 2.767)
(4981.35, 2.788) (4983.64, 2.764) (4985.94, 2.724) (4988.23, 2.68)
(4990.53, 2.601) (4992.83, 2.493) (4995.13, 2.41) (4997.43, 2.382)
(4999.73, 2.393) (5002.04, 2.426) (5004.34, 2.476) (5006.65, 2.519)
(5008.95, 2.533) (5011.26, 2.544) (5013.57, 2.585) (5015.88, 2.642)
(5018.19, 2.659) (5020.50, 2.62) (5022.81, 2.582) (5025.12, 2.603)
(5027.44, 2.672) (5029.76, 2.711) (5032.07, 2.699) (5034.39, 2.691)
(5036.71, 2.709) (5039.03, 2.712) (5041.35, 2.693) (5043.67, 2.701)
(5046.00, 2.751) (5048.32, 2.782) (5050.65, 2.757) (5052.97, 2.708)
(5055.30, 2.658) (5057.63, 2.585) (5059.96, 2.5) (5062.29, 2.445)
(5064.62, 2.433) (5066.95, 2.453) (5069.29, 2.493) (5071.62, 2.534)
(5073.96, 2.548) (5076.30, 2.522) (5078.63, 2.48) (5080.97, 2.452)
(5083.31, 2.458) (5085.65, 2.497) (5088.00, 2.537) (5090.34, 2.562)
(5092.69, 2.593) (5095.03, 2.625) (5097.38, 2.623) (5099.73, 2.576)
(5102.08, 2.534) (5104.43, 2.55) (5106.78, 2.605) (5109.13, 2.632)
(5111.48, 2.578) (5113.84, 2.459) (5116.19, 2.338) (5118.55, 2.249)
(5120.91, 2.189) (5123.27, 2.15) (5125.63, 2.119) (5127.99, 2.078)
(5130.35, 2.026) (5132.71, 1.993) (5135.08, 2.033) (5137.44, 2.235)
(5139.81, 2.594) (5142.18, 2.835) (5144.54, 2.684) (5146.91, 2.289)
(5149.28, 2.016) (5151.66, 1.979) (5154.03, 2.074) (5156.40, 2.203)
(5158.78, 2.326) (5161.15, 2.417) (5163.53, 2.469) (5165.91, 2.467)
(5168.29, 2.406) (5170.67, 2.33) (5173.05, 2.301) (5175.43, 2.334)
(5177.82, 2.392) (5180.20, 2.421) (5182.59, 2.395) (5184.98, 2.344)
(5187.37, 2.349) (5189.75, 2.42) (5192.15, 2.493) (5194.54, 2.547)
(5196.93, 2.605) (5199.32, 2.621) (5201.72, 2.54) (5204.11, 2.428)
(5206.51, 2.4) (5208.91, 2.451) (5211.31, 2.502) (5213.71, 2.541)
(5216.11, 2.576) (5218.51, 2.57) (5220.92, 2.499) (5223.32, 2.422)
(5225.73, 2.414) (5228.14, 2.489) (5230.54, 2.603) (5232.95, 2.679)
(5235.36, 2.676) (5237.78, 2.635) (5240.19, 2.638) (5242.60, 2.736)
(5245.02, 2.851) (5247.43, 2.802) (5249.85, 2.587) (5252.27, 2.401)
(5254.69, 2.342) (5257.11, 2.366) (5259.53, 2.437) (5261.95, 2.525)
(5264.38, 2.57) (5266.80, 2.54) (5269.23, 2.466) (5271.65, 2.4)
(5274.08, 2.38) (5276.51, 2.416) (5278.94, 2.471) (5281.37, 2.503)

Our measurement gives 3.7 Ang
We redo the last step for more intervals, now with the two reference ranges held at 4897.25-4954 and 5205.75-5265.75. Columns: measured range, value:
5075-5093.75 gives 0.7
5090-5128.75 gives 2.3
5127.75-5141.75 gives 2.1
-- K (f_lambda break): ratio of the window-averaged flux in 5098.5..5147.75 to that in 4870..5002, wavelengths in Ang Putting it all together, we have 0.89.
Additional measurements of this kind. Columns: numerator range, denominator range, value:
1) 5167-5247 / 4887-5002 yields 0.95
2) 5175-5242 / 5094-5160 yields 1.07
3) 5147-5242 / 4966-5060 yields 0.93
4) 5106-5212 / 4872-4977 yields 0.88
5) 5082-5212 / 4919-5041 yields 0.92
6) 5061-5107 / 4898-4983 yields 0.96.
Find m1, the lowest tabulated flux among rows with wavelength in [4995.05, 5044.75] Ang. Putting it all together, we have 2.382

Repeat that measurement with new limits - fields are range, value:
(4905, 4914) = 2.757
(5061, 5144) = 1.993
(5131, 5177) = 1.979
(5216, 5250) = 2.414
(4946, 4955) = 2.666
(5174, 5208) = 2.334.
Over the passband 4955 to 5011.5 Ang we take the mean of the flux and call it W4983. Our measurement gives 2.56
